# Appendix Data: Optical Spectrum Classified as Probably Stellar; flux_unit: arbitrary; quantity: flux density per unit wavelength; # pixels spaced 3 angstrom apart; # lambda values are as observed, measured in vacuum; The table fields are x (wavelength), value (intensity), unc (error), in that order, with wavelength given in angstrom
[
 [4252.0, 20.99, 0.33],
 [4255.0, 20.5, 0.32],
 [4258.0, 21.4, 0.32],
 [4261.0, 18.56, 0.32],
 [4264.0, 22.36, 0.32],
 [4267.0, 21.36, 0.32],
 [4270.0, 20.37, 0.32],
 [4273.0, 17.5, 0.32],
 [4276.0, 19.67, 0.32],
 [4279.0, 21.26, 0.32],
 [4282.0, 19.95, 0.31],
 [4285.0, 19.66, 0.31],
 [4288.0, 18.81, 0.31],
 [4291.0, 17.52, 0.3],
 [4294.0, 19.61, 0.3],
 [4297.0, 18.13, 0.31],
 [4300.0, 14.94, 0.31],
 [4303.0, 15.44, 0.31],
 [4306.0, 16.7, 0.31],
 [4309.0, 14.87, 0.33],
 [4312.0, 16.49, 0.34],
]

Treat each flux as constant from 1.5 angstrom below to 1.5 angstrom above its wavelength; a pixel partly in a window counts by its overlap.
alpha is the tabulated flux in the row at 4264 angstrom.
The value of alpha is 22.36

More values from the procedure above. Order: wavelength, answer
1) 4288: 18.81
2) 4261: 18.56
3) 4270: 20.37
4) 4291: 17.52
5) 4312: 16.49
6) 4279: 21.26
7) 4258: 21.4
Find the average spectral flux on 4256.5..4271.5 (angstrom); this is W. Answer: 20.8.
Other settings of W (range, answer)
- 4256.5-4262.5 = 20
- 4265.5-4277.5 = 19.7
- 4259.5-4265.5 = 20.5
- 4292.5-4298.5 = 18.9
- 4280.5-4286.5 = 19.8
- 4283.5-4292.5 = 18.7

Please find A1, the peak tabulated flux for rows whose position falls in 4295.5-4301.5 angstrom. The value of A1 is 18.13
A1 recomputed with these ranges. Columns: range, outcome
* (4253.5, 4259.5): 21.4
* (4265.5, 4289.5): 21.36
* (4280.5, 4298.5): 19.95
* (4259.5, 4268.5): 22.36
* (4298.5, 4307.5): 16.7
